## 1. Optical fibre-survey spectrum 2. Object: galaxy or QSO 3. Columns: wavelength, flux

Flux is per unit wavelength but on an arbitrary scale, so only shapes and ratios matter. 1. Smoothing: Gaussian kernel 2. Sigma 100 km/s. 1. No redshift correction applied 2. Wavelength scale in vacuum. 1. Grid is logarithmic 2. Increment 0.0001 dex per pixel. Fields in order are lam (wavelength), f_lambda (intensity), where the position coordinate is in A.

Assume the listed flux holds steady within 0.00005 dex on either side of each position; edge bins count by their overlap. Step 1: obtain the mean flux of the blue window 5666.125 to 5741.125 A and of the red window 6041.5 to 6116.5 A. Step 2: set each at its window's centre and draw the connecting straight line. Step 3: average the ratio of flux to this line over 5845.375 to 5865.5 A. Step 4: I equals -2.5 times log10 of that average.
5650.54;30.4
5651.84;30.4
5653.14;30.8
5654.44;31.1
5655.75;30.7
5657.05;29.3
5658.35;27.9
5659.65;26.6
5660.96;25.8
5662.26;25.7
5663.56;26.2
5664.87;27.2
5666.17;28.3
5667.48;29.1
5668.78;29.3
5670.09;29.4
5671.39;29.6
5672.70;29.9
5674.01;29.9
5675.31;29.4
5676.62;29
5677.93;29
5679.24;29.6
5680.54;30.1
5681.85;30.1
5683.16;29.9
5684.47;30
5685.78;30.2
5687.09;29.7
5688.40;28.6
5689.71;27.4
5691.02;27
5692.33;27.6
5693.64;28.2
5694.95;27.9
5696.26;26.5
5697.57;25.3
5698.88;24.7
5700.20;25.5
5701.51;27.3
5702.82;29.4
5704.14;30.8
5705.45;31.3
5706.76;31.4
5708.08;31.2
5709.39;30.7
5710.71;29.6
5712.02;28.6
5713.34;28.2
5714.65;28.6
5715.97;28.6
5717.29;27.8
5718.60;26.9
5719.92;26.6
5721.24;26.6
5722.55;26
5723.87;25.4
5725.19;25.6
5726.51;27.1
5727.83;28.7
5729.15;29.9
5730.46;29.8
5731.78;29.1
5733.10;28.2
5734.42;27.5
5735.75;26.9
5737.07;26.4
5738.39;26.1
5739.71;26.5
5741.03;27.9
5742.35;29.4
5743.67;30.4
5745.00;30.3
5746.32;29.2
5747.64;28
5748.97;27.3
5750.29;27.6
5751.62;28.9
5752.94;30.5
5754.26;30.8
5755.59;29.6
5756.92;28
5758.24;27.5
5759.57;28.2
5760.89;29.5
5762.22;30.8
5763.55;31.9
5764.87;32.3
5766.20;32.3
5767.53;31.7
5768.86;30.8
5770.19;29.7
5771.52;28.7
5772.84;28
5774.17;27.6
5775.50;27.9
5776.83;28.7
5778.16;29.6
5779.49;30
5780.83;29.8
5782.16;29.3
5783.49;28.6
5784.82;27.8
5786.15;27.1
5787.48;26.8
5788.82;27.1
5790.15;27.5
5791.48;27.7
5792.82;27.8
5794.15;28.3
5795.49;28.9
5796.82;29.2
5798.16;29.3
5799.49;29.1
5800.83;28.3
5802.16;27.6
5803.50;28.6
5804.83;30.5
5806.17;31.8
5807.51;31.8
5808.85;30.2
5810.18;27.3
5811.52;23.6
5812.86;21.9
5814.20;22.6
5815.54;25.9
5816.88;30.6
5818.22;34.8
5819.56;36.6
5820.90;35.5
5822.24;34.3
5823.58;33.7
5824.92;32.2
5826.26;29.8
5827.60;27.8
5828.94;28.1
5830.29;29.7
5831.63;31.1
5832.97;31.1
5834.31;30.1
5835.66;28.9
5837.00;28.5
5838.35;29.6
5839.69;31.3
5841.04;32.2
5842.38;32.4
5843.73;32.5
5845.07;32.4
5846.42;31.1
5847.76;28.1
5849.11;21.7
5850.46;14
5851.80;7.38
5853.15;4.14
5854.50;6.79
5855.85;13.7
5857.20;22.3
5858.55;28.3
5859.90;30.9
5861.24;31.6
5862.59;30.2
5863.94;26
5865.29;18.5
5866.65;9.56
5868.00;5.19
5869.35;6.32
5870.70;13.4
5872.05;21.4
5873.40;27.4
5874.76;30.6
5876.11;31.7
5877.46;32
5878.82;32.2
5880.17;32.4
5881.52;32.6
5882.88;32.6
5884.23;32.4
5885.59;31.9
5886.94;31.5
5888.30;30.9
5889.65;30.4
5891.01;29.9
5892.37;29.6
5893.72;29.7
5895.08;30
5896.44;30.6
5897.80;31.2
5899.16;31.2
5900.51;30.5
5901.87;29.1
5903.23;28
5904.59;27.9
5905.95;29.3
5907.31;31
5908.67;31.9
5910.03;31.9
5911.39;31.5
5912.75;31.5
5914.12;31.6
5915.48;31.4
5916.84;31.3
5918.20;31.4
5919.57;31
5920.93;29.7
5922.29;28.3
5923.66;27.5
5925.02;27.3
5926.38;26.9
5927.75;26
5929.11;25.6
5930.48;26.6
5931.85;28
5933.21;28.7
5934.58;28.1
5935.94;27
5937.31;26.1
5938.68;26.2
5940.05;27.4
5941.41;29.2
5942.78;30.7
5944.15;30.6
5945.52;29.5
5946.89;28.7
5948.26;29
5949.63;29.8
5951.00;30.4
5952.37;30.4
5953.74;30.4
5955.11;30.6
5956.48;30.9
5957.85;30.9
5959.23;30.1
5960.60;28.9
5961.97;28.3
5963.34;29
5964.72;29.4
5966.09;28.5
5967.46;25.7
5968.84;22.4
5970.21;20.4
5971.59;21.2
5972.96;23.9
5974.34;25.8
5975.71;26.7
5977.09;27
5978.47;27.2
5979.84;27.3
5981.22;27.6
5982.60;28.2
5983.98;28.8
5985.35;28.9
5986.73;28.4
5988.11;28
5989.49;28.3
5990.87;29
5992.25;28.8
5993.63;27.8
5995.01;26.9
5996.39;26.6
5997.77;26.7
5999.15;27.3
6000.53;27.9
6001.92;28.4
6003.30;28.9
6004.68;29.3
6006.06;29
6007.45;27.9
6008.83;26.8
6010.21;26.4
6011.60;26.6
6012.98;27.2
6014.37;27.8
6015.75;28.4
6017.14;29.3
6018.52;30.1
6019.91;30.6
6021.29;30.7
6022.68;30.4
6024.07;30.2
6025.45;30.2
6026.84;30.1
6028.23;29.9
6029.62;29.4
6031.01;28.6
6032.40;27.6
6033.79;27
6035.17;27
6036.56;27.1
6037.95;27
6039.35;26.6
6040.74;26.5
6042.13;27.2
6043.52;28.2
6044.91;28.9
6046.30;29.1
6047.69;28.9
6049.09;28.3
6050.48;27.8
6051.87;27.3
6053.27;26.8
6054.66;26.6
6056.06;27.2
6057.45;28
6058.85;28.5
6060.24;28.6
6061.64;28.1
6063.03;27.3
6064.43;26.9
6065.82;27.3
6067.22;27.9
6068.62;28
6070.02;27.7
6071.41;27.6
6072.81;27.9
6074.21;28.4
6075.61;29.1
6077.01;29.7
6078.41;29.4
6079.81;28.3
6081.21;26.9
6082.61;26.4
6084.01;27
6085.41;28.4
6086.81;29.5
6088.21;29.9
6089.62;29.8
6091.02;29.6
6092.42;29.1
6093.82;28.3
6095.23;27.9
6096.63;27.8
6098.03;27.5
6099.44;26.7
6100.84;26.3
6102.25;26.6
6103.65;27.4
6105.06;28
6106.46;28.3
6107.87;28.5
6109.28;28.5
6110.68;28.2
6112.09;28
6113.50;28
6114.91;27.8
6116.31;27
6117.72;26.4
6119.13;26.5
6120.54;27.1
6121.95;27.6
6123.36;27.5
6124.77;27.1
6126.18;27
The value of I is 0.31 mag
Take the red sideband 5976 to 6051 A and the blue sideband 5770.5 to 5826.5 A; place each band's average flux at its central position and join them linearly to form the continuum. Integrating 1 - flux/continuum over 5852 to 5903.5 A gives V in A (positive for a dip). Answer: 5.8 A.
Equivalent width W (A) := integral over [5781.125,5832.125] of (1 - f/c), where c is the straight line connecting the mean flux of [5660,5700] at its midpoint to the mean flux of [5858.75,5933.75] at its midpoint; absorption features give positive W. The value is -1.7 A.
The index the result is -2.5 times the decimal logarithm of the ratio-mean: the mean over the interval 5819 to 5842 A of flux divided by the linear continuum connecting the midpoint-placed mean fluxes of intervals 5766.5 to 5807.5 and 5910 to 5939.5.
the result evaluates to -0.086 mag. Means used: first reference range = 28.9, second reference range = 28.7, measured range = 31.2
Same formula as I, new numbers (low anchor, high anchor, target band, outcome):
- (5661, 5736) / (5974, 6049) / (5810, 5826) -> -0.06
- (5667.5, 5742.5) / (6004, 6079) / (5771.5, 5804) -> 0.00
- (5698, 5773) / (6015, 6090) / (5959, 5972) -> 0.08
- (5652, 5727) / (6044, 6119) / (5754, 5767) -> -0.06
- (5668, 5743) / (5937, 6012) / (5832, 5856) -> 0.15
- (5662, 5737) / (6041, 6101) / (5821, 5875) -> 0.15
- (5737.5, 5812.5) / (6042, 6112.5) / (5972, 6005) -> 0.03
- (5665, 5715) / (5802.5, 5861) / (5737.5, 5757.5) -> -0.02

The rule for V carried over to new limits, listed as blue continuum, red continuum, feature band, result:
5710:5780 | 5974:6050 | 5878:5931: -3.4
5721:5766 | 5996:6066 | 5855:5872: 5.3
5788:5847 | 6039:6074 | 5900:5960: -1.0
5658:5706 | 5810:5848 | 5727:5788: 0.7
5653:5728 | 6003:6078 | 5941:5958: -1.1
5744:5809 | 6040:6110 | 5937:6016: 1.3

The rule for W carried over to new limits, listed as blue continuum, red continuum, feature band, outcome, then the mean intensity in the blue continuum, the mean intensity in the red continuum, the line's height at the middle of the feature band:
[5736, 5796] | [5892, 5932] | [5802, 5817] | 0.8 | 28.8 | 29.6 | 29.1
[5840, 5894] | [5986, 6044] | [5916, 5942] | -1.7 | 25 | 28.2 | 26.3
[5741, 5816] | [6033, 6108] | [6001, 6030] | -0.9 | 28.7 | 27.9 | 28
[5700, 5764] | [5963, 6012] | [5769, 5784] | -0.4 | 28.5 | 27.1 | 28.3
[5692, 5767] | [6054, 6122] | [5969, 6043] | 0.9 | 28.5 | 27.9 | 28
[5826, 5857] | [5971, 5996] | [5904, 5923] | -3.2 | 25.2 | 27.2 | 26.2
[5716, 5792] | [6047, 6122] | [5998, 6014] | 0.2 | 28.5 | 27.9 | 28.1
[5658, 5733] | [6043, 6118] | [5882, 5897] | -1.4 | 28.3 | 28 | 28.2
